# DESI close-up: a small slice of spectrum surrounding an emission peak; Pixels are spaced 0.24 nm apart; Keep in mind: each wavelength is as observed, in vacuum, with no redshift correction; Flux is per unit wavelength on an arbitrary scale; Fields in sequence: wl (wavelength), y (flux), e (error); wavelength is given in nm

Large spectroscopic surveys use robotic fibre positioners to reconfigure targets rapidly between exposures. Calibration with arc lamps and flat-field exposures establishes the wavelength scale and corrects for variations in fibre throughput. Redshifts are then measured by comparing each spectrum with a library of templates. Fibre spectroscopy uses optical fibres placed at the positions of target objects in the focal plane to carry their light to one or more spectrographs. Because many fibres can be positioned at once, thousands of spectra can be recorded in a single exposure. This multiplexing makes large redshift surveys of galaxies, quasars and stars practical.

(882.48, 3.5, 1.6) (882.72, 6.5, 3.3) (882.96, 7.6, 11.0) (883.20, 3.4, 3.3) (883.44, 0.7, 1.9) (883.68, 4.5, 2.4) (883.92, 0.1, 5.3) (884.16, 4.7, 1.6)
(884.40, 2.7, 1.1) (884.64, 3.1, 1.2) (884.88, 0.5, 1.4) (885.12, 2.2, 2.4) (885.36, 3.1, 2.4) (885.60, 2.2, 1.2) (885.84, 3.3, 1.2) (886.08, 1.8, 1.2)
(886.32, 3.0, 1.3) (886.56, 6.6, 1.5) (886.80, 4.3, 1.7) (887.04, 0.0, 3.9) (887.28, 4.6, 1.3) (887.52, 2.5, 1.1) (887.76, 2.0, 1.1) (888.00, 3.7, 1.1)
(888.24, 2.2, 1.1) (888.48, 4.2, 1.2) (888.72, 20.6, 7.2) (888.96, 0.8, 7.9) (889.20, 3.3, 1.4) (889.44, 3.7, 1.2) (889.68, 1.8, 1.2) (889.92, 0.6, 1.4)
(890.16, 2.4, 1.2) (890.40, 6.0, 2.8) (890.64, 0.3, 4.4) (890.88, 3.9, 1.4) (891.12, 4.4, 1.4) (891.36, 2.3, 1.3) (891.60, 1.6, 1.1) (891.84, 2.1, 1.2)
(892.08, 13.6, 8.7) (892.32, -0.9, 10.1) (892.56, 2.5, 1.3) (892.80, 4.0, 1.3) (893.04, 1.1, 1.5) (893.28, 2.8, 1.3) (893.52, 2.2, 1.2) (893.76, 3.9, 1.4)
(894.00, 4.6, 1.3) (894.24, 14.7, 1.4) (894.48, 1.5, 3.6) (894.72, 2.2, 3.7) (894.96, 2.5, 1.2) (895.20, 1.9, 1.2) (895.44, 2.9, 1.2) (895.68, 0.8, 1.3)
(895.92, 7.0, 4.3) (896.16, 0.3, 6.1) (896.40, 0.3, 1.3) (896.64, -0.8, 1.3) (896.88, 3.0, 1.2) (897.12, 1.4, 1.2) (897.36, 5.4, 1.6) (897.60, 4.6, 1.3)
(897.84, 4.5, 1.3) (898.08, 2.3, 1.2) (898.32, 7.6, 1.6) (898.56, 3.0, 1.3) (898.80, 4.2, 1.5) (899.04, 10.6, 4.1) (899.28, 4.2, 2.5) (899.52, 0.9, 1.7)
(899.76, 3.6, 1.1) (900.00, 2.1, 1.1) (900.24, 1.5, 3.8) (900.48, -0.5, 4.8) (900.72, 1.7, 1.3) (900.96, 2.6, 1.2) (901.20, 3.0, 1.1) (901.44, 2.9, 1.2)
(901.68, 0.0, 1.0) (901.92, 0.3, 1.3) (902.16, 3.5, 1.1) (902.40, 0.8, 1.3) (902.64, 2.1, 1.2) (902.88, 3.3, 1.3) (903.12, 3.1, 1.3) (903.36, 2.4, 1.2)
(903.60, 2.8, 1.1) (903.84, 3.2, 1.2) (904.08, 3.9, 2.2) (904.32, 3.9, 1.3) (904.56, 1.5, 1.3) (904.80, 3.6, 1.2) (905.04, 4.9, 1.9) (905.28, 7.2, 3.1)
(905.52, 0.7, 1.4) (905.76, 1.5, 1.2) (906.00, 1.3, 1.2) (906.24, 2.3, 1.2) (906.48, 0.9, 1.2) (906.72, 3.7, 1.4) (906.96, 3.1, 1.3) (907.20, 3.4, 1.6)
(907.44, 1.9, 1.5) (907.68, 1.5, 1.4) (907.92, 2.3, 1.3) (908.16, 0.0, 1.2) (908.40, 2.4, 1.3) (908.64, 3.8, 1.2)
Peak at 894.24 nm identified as Hbeta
